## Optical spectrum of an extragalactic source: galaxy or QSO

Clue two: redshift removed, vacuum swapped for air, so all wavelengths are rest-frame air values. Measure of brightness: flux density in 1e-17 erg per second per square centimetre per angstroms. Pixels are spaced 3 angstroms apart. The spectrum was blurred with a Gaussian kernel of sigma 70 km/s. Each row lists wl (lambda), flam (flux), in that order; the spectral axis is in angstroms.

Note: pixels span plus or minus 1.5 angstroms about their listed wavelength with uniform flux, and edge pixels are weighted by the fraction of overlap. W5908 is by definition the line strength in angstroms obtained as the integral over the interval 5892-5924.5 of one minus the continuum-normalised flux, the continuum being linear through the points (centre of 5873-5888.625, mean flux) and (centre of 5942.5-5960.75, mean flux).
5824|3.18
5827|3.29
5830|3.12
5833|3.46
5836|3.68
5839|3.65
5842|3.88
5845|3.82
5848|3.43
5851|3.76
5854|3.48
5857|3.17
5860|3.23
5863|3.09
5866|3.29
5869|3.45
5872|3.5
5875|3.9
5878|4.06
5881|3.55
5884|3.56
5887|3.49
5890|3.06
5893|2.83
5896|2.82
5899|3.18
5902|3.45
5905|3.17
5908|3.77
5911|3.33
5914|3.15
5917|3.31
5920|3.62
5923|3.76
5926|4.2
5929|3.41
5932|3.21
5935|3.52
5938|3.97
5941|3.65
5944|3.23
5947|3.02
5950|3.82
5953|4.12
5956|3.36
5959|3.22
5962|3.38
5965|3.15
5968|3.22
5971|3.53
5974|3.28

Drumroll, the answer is 2.61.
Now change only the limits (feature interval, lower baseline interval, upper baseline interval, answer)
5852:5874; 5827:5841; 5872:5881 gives 2.2 angstroms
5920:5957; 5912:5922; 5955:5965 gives -3.0 angstroms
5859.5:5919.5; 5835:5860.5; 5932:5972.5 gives 2.8 angstroms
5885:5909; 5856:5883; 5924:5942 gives 2.3 angstroms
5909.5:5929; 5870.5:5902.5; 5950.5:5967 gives -0.7 angstroms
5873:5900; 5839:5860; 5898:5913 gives 0.4 angstroms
